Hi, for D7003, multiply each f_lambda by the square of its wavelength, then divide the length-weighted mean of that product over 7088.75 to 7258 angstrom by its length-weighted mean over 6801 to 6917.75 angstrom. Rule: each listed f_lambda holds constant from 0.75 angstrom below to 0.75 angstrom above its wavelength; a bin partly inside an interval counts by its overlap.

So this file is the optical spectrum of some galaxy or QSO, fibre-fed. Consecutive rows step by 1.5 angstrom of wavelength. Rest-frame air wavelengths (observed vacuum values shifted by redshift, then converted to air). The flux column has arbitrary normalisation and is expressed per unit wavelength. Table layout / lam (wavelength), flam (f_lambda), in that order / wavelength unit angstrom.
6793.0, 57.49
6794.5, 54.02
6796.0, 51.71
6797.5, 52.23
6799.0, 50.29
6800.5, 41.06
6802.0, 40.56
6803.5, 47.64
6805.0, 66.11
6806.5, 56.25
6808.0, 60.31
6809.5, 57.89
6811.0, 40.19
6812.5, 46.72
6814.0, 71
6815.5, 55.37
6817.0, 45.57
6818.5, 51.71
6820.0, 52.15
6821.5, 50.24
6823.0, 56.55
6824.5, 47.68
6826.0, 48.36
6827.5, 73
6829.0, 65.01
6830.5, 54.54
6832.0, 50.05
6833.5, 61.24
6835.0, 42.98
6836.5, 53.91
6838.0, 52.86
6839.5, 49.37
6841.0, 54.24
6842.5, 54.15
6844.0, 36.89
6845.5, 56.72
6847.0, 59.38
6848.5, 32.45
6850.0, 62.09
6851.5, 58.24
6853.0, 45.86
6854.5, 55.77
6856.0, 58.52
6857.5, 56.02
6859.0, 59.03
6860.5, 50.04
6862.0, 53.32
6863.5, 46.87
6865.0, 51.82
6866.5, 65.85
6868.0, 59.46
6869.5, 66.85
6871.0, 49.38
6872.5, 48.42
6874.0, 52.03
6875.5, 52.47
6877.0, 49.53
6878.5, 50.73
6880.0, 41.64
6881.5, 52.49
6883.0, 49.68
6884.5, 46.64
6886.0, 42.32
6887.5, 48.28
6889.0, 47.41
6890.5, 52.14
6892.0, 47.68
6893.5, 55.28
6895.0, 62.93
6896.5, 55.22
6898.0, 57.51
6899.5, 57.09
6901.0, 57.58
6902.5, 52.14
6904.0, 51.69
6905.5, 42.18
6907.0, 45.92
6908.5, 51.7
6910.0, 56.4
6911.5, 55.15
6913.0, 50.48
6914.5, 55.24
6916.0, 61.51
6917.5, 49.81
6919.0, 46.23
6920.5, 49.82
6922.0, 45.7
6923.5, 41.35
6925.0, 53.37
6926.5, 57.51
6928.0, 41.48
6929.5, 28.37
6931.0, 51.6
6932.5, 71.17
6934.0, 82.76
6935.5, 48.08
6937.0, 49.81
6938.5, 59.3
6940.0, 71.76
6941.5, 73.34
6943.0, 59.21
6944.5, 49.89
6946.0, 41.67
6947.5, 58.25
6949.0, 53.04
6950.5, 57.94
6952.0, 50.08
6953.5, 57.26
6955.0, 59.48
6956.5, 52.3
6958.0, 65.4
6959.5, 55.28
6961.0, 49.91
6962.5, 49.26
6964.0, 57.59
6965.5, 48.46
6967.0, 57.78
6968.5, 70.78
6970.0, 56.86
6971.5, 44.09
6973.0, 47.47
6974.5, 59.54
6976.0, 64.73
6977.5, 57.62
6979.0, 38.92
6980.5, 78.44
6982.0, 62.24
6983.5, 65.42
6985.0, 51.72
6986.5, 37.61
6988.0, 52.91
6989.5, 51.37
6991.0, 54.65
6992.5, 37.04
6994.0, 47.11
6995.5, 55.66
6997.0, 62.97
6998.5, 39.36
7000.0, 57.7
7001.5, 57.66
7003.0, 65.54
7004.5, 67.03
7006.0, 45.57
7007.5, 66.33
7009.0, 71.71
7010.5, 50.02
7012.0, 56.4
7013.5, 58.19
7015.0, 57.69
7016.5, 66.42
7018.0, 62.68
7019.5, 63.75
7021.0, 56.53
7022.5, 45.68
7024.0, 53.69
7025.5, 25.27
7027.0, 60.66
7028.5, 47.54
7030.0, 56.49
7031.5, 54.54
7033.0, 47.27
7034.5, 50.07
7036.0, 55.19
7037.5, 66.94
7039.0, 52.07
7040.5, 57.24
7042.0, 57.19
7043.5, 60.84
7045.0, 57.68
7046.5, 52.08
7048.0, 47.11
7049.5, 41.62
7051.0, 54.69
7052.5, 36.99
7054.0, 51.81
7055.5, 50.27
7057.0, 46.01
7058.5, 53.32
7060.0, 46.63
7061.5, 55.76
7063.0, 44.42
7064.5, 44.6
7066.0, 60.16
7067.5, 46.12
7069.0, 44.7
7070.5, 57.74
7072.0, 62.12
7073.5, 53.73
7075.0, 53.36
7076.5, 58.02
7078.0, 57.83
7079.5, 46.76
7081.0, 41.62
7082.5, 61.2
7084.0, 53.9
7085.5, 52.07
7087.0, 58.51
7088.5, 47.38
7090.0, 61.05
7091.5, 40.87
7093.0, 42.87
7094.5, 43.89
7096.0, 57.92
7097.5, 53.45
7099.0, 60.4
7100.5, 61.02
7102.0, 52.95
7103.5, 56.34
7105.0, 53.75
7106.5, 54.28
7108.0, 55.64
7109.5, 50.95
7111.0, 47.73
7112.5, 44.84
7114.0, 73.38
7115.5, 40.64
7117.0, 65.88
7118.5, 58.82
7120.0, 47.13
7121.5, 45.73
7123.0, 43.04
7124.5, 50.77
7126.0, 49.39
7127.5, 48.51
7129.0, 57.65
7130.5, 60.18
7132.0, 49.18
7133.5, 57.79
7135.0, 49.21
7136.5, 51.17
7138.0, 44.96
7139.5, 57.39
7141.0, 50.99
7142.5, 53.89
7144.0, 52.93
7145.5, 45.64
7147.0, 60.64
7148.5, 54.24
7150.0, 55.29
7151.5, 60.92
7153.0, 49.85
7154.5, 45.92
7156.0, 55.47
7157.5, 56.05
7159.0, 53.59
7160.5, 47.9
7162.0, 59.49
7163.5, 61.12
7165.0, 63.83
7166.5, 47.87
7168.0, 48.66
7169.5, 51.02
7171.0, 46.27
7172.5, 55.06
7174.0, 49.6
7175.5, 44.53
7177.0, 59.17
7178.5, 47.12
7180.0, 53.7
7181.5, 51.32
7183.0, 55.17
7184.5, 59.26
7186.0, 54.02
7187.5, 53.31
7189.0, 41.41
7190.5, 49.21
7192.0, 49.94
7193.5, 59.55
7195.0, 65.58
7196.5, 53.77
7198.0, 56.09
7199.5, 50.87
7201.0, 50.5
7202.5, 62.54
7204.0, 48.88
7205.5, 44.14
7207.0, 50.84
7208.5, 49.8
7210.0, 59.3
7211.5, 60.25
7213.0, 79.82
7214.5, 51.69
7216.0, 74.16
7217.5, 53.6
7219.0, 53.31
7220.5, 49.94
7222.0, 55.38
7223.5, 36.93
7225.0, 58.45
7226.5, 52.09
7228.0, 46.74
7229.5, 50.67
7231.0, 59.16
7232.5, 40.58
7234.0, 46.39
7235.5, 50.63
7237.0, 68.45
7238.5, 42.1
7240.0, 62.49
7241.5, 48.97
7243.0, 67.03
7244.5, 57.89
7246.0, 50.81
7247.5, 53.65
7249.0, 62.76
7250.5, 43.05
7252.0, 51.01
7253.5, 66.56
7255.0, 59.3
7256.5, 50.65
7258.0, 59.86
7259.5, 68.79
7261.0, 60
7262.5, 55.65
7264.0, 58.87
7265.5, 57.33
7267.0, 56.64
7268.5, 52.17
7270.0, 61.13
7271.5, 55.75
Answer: 1.1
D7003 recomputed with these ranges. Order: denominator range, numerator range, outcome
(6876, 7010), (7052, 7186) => 1.02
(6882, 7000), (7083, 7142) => 1.03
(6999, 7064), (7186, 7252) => 1.05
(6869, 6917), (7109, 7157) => 1.08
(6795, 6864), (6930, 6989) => 1.11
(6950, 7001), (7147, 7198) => 1.04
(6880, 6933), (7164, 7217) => 1.15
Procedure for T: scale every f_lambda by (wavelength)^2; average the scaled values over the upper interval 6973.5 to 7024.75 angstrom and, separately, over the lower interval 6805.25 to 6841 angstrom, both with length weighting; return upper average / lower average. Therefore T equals 1.10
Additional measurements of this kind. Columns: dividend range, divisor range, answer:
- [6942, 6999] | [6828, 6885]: 1.06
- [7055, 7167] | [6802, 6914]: 1.07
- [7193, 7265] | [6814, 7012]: 1.12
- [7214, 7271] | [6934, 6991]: 1.06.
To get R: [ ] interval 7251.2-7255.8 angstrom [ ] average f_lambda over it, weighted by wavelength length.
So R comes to 58.7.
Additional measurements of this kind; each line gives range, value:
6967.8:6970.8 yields 63.4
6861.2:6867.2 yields 54.3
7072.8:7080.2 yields 54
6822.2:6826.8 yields 51.1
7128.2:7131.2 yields 58.7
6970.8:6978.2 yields 54.7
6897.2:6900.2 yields 57.3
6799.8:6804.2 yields 43.1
